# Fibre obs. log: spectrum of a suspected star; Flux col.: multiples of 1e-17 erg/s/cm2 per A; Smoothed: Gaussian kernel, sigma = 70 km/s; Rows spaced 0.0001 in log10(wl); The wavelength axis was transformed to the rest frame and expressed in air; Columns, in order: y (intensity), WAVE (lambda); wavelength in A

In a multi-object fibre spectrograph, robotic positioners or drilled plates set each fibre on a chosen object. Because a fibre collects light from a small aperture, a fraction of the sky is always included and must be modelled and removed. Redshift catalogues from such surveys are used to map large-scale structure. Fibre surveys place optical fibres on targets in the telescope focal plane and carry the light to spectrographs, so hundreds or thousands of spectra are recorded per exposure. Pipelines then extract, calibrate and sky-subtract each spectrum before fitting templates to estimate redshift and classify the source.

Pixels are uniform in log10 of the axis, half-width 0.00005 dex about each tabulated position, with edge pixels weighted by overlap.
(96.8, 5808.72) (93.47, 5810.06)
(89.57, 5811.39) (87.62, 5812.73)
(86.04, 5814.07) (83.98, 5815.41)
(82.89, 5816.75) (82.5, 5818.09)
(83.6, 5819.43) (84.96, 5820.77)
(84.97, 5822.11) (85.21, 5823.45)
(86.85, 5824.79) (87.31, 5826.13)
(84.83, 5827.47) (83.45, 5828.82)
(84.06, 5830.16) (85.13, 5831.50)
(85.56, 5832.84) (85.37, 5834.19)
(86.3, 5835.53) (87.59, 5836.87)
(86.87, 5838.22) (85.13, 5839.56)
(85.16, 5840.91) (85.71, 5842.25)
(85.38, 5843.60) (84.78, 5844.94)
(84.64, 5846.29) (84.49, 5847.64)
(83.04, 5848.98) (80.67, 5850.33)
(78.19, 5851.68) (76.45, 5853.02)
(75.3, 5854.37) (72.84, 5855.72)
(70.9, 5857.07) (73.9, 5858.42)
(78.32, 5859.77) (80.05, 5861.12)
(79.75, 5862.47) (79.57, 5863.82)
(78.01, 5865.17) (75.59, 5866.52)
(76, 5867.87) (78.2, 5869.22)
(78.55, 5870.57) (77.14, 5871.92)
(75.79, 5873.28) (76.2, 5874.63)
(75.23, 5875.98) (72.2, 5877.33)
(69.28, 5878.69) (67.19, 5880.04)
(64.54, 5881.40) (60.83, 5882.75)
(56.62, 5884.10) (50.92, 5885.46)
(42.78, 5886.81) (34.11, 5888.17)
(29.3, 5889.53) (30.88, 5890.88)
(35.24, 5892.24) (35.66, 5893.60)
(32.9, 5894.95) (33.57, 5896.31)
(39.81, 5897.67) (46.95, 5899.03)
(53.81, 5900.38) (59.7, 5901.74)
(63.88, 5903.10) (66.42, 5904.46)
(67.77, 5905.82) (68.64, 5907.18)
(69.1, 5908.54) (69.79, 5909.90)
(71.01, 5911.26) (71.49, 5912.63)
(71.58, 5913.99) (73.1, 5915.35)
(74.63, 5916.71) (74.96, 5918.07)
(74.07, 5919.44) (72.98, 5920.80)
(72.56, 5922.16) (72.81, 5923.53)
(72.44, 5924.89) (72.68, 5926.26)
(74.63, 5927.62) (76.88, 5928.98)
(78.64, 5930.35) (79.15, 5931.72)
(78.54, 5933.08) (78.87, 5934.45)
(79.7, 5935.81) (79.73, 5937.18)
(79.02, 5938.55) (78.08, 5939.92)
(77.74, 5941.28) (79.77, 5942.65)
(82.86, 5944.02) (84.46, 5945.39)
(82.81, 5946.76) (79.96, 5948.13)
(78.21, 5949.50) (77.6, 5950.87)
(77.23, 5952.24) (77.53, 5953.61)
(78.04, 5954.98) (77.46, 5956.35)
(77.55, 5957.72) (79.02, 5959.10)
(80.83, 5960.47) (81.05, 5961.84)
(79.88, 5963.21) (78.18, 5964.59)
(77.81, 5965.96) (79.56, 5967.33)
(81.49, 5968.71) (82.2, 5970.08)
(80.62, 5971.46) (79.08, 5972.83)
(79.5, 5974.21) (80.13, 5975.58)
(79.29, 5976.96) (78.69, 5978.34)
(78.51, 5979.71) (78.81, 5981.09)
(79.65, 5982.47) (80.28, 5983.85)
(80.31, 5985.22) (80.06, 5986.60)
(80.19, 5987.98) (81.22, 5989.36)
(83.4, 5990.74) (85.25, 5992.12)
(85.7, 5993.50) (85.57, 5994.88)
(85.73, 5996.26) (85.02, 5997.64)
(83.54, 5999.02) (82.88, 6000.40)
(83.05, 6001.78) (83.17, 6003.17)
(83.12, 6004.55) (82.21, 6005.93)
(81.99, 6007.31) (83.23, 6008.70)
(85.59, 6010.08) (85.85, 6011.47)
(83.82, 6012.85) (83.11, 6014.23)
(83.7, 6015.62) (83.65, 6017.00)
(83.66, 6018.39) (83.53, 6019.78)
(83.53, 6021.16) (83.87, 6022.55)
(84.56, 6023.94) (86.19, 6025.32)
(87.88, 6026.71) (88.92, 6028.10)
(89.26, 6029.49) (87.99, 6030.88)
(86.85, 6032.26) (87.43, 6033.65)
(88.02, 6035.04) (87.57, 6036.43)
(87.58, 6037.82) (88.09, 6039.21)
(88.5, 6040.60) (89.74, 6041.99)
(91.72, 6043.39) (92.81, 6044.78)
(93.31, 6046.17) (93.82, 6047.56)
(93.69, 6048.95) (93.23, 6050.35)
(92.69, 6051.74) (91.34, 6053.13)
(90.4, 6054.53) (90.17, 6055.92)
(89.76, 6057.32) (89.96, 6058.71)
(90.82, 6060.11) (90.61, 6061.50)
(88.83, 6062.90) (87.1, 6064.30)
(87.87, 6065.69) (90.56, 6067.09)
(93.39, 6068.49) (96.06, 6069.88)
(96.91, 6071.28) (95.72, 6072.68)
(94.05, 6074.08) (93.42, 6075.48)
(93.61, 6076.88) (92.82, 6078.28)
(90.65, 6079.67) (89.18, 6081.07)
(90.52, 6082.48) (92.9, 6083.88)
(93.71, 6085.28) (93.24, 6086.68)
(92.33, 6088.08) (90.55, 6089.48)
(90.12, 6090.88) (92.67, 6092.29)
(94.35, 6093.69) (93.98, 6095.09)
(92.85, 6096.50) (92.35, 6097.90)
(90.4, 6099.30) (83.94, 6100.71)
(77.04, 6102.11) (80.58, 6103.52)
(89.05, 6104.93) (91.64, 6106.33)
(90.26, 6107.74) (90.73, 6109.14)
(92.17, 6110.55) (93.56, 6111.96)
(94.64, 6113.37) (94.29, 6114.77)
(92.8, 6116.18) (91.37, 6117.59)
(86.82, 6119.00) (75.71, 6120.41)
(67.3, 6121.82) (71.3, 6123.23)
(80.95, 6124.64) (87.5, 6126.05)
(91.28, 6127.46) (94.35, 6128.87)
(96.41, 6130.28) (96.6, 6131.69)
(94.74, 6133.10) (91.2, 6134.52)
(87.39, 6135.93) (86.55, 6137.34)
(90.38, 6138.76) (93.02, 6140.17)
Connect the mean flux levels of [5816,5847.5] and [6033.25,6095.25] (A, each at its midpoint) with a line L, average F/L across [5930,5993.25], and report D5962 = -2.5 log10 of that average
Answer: 0.11 mag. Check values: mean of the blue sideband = 85.1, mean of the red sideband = 91.5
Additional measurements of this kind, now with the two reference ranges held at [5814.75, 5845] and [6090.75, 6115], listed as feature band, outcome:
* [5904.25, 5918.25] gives 0.22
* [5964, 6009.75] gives 0.08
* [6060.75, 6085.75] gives -0.03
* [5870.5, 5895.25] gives 0.47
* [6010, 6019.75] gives 0.06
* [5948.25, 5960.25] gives 0.12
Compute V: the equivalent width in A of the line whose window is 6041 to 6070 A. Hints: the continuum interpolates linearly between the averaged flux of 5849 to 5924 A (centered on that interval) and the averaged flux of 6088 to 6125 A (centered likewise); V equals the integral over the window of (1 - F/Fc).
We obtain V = -3.0 A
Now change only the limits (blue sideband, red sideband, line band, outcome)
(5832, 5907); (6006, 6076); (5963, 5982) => 0.3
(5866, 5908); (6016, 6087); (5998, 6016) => -0.5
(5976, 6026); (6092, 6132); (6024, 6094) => -4.2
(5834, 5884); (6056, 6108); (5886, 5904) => 8.6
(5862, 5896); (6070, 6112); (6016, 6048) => -1.9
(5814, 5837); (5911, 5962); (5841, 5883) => 2.8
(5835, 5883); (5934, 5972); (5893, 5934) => 6.8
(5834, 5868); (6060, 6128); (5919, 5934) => 1.5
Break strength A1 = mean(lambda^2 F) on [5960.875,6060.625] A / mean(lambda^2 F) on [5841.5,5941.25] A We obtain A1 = 1.28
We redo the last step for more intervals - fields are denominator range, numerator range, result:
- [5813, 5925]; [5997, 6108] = 1.32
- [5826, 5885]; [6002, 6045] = 1.16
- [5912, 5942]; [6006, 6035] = 1.16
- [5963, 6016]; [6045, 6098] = 1.16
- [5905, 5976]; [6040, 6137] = 1.23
